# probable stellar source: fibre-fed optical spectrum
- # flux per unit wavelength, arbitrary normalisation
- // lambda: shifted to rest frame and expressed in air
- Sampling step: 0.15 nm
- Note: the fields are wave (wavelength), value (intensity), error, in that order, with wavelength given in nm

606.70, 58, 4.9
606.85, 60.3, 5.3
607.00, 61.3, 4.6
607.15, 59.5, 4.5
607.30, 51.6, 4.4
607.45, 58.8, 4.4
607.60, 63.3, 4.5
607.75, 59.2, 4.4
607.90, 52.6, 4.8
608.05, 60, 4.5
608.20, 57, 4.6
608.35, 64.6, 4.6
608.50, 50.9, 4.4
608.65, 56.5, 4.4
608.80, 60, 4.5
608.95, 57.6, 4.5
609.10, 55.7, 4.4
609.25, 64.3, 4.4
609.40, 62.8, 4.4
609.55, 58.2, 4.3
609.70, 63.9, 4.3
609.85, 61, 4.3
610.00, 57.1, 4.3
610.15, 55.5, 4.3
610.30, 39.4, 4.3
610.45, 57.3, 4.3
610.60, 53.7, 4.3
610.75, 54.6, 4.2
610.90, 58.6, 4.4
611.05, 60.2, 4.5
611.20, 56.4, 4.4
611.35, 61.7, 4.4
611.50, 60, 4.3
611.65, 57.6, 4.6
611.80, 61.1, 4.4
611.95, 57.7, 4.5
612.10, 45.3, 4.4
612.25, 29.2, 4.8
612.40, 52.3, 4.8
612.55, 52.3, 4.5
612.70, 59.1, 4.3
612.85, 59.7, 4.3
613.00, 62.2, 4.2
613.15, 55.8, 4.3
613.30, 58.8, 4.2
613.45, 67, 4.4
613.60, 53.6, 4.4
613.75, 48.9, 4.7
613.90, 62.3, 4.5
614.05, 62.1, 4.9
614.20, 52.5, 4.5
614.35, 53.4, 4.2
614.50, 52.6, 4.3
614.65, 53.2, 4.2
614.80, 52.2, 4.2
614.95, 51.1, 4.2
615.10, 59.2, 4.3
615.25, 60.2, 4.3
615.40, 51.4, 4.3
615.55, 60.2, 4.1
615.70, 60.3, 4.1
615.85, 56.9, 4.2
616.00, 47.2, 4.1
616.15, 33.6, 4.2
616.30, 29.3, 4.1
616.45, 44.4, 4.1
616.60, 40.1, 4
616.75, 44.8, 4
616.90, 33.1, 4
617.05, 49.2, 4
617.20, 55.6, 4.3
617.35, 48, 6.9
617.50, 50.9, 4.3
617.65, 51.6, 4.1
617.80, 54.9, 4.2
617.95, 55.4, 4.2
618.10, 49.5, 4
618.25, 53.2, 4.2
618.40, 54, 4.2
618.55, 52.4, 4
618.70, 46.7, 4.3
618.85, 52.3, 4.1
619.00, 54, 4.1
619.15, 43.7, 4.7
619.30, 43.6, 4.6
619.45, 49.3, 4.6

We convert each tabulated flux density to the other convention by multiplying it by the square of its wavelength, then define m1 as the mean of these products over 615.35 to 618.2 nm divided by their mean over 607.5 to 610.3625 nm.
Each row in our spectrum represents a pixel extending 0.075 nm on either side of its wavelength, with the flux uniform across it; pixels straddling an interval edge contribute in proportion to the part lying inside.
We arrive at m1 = 0.85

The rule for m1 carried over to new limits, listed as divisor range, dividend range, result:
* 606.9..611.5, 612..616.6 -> 0.93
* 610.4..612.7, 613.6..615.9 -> 1.03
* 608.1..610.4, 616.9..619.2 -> 0.91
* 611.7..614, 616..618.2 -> 0.84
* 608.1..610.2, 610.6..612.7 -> 0.93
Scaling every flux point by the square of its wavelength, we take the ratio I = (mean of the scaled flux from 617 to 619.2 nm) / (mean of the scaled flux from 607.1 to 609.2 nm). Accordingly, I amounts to 0.92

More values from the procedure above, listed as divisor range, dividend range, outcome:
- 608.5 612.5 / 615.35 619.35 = 0.89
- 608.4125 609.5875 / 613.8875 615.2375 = 0.97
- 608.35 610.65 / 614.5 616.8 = 0.89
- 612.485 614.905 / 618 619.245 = 0.91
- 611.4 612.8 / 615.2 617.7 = 0.92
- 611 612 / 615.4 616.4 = 0.82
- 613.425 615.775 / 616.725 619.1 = 0.91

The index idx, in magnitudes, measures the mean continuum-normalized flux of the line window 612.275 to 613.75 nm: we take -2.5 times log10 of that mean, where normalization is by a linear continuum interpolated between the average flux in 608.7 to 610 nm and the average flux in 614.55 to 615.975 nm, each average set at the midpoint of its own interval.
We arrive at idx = 0.02 mag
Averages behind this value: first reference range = 60.2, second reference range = 55.7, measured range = 56.4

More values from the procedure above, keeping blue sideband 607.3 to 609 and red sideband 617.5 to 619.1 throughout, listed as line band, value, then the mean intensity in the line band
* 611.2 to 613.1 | 0.01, 54.9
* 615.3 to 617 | 0.17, 45.8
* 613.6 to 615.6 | -0.02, 55.2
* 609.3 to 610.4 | 0.00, 57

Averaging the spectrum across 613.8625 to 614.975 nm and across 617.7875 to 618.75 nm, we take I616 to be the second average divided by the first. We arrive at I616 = 0.95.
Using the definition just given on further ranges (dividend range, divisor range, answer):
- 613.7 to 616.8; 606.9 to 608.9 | 0.88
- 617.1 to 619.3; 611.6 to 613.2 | 0.95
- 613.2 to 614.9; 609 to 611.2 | 0.98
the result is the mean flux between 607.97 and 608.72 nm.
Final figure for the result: 57.8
